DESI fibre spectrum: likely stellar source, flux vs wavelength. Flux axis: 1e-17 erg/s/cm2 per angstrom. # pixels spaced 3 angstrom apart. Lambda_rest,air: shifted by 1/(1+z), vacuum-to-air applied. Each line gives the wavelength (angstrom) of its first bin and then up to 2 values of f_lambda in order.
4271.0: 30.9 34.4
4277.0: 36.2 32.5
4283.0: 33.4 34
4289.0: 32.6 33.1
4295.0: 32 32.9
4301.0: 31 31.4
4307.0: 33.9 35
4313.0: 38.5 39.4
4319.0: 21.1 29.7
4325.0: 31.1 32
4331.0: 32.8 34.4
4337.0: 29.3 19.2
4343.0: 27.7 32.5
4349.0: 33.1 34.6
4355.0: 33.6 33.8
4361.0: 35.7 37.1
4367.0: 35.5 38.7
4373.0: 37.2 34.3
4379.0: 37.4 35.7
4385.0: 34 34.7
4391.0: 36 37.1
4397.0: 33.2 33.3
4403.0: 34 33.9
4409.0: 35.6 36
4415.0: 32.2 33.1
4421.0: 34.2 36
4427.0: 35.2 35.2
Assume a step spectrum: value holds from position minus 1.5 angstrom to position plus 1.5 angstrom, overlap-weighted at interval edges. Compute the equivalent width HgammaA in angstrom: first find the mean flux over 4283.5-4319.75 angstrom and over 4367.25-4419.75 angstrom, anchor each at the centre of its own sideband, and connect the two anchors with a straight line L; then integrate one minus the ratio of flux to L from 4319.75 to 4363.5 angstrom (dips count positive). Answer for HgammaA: 3.43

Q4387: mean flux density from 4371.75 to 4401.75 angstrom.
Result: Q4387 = 35.3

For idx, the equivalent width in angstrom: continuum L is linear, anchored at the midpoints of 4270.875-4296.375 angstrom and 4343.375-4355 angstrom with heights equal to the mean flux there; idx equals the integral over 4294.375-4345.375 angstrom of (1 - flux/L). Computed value 2.8 angstrom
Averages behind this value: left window 33.4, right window 32.9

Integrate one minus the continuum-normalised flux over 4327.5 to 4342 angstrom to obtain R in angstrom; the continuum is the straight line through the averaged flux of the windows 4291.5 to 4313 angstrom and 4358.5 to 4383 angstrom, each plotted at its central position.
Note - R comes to 2.2 angstrom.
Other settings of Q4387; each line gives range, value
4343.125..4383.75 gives 35.1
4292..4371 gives 32.5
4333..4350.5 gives 29.2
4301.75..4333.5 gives 32.5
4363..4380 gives 36.7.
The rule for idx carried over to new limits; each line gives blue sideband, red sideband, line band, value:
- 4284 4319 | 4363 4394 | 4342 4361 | 1.21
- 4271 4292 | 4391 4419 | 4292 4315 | 0.07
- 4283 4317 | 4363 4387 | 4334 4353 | 3.00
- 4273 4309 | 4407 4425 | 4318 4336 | 1.67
